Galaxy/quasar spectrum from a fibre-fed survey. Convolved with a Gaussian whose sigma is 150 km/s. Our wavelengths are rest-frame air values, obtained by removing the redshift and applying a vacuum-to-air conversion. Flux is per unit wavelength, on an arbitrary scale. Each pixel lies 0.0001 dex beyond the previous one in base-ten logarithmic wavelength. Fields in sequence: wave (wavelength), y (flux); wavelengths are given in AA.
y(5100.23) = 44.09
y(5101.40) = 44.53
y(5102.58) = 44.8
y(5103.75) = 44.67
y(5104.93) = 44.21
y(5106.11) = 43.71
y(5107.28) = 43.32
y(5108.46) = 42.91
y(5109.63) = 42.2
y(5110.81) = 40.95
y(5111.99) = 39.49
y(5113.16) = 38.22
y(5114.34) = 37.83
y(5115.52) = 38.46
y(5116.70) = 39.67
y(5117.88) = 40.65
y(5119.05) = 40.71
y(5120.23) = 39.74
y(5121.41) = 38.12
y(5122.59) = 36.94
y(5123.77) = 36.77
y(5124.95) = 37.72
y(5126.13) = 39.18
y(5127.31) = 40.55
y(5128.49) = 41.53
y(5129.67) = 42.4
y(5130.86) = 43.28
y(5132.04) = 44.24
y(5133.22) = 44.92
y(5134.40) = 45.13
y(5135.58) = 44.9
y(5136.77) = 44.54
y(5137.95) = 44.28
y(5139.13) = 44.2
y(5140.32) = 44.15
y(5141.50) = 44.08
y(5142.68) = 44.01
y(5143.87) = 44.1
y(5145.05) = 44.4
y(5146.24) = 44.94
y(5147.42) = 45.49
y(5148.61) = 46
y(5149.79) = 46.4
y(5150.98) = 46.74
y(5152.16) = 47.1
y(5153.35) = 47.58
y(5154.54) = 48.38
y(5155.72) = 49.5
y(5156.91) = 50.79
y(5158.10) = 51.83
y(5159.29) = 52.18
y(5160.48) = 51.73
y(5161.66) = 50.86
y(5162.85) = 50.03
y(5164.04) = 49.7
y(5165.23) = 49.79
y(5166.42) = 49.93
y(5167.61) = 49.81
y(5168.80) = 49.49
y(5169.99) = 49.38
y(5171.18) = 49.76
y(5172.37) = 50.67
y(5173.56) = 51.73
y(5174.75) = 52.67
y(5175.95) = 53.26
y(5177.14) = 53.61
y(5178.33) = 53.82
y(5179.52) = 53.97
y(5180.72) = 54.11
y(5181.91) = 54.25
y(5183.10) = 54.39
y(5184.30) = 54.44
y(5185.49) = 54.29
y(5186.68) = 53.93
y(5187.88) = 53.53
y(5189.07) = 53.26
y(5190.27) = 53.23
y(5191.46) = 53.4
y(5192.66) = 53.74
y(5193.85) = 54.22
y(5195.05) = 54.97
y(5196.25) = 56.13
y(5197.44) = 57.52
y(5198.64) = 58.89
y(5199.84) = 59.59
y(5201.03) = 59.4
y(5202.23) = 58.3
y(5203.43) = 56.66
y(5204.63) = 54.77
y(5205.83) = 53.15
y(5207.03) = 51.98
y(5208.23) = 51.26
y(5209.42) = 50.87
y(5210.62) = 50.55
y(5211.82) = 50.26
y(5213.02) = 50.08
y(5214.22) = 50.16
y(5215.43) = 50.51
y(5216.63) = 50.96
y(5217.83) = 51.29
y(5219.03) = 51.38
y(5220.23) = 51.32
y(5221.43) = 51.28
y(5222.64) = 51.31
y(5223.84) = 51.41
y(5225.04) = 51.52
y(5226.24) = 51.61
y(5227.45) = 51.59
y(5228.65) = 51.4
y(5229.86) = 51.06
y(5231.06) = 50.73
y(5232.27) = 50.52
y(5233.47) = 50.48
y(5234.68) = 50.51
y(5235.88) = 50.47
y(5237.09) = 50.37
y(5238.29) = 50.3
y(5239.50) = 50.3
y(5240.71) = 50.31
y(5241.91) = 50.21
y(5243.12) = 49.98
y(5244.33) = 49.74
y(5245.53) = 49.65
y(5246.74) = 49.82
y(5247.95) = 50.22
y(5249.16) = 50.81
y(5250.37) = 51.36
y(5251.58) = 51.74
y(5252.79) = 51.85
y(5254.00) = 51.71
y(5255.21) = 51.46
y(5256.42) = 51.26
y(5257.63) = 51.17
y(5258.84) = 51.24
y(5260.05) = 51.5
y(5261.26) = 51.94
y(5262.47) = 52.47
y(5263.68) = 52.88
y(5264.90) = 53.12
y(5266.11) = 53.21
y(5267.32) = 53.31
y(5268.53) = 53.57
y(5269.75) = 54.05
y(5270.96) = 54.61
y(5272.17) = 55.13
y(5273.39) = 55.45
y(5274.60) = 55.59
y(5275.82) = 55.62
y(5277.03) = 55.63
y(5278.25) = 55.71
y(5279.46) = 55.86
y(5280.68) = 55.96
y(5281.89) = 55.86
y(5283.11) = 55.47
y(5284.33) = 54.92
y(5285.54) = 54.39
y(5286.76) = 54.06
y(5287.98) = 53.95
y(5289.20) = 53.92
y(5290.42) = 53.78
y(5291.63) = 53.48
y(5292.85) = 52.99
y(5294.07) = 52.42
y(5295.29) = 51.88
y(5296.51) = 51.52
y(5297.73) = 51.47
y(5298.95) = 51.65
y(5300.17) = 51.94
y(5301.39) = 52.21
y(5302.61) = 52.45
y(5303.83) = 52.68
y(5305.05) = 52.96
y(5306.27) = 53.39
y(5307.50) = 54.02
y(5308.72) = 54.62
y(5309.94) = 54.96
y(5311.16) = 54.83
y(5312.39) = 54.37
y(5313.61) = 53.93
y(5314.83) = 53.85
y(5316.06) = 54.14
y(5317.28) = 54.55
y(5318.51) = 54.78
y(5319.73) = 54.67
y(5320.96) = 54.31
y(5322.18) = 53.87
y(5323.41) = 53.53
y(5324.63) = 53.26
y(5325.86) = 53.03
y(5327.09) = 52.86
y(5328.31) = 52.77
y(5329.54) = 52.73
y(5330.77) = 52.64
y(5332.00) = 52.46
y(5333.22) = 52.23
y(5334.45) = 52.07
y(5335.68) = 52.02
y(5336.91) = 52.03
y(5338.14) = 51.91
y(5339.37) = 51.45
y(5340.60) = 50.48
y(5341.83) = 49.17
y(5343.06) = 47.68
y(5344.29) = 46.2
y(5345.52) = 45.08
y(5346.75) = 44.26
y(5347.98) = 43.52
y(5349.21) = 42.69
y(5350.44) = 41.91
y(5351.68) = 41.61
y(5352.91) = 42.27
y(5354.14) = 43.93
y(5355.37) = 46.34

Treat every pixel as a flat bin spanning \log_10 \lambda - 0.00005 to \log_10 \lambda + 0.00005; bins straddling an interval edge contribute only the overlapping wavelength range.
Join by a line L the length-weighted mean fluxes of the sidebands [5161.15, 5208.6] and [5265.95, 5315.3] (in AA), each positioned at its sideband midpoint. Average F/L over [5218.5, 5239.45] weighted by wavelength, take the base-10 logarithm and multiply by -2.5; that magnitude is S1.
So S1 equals 0.055 mag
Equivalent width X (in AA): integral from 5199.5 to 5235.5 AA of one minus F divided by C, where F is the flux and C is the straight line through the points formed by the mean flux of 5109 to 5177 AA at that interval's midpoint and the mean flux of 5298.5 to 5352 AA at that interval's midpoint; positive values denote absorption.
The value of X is -3.3 AA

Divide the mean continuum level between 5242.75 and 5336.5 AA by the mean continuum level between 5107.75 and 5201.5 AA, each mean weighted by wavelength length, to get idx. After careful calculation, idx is 1.1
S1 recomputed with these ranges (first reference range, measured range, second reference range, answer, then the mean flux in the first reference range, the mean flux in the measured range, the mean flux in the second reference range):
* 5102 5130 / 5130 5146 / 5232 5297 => -0.05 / 40.6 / 44.3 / 52.6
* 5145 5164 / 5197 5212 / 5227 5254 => -0.11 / 48.5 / 55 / 50.6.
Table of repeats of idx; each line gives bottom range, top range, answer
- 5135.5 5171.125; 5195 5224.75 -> 1.12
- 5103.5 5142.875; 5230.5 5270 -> 1.23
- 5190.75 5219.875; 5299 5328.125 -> 1.00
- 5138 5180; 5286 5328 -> 1.09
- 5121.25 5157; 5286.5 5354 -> 1.17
